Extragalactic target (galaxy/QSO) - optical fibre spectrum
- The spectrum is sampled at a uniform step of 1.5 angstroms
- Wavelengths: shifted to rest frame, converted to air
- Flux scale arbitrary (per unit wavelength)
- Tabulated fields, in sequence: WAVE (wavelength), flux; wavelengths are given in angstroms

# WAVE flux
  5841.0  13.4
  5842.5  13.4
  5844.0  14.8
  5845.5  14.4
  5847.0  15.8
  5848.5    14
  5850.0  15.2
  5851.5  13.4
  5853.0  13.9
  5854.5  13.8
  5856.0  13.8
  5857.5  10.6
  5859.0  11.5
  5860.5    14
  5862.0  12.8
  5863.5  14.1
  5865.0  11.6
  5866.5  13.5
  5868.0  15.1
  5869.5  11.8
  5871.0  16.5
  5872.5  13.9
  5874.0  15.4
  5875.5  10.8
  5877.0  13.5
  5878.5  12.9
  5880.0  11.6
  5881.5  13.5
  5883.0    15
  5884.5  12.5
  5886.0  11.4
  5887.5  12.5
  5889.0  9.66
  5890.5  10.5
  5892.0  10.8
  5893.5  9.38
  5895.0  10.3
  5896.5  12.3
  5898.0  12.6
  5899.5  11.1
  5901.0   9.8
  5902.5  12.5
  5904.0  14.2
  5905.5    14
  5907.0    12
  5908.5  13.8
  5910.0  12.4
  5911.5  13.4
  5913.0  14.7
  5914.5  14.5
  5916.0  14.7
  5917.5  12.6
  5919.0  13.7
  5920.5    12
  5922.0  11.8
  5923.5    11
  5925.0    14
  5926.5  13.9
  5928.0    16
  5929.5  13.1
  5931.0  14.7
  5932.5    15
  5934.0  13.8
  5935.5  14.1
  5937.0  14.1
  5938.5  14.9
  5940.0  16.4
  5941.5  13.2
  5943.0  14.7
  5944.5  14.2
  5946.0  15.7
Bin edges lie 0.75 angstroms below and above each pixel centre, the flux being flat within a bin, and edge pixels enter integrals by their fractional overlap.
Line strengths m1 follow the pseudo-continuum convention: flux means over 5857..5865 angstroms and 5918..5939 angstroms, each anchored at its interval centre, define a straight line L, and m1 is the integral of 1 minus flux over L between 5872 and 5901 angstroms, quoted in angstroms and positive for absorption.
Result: 2.2 angstroms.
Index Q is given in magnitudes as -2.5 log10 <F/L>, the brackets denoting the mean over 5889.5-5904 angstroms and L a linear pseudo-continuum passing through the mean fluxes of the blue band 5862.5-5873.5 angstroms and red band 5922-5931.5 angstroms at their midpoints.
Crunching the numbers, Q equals 0.22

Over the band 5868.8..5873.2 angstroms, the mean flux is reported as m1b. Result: 14.1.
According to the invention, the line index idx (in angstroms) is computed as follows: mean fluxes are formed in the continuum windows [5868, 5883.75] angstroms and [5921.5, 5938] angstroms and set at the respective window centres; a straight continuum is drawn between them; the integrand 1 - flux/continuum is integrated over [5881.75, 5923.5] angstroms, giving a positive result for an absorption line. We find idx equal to 4.1 angstroms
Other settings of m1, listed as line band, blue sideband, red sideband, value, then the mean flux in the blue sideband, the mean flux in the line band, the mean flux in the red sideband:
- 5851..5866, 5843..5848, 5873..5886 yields 1.3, 14.9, 13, 13.1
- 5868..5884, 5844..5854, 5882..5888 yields -0.3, 14.5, 13.6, 12.9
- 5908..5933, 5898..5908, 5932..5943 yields -0.3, 12.3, 13.6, 14.5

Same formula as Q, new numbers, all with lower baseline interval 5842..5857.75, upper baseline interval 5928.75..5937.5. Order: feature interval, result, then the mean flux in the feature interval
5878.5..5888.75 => 0.12 mag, 12.6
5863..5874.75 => 0.01 mag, 14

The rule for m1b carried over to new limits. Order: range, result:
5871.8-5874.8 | 14.6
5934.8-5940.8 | 14.9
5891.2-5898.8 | 11.1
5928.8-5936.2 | 14.1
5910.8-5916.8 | 14.3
